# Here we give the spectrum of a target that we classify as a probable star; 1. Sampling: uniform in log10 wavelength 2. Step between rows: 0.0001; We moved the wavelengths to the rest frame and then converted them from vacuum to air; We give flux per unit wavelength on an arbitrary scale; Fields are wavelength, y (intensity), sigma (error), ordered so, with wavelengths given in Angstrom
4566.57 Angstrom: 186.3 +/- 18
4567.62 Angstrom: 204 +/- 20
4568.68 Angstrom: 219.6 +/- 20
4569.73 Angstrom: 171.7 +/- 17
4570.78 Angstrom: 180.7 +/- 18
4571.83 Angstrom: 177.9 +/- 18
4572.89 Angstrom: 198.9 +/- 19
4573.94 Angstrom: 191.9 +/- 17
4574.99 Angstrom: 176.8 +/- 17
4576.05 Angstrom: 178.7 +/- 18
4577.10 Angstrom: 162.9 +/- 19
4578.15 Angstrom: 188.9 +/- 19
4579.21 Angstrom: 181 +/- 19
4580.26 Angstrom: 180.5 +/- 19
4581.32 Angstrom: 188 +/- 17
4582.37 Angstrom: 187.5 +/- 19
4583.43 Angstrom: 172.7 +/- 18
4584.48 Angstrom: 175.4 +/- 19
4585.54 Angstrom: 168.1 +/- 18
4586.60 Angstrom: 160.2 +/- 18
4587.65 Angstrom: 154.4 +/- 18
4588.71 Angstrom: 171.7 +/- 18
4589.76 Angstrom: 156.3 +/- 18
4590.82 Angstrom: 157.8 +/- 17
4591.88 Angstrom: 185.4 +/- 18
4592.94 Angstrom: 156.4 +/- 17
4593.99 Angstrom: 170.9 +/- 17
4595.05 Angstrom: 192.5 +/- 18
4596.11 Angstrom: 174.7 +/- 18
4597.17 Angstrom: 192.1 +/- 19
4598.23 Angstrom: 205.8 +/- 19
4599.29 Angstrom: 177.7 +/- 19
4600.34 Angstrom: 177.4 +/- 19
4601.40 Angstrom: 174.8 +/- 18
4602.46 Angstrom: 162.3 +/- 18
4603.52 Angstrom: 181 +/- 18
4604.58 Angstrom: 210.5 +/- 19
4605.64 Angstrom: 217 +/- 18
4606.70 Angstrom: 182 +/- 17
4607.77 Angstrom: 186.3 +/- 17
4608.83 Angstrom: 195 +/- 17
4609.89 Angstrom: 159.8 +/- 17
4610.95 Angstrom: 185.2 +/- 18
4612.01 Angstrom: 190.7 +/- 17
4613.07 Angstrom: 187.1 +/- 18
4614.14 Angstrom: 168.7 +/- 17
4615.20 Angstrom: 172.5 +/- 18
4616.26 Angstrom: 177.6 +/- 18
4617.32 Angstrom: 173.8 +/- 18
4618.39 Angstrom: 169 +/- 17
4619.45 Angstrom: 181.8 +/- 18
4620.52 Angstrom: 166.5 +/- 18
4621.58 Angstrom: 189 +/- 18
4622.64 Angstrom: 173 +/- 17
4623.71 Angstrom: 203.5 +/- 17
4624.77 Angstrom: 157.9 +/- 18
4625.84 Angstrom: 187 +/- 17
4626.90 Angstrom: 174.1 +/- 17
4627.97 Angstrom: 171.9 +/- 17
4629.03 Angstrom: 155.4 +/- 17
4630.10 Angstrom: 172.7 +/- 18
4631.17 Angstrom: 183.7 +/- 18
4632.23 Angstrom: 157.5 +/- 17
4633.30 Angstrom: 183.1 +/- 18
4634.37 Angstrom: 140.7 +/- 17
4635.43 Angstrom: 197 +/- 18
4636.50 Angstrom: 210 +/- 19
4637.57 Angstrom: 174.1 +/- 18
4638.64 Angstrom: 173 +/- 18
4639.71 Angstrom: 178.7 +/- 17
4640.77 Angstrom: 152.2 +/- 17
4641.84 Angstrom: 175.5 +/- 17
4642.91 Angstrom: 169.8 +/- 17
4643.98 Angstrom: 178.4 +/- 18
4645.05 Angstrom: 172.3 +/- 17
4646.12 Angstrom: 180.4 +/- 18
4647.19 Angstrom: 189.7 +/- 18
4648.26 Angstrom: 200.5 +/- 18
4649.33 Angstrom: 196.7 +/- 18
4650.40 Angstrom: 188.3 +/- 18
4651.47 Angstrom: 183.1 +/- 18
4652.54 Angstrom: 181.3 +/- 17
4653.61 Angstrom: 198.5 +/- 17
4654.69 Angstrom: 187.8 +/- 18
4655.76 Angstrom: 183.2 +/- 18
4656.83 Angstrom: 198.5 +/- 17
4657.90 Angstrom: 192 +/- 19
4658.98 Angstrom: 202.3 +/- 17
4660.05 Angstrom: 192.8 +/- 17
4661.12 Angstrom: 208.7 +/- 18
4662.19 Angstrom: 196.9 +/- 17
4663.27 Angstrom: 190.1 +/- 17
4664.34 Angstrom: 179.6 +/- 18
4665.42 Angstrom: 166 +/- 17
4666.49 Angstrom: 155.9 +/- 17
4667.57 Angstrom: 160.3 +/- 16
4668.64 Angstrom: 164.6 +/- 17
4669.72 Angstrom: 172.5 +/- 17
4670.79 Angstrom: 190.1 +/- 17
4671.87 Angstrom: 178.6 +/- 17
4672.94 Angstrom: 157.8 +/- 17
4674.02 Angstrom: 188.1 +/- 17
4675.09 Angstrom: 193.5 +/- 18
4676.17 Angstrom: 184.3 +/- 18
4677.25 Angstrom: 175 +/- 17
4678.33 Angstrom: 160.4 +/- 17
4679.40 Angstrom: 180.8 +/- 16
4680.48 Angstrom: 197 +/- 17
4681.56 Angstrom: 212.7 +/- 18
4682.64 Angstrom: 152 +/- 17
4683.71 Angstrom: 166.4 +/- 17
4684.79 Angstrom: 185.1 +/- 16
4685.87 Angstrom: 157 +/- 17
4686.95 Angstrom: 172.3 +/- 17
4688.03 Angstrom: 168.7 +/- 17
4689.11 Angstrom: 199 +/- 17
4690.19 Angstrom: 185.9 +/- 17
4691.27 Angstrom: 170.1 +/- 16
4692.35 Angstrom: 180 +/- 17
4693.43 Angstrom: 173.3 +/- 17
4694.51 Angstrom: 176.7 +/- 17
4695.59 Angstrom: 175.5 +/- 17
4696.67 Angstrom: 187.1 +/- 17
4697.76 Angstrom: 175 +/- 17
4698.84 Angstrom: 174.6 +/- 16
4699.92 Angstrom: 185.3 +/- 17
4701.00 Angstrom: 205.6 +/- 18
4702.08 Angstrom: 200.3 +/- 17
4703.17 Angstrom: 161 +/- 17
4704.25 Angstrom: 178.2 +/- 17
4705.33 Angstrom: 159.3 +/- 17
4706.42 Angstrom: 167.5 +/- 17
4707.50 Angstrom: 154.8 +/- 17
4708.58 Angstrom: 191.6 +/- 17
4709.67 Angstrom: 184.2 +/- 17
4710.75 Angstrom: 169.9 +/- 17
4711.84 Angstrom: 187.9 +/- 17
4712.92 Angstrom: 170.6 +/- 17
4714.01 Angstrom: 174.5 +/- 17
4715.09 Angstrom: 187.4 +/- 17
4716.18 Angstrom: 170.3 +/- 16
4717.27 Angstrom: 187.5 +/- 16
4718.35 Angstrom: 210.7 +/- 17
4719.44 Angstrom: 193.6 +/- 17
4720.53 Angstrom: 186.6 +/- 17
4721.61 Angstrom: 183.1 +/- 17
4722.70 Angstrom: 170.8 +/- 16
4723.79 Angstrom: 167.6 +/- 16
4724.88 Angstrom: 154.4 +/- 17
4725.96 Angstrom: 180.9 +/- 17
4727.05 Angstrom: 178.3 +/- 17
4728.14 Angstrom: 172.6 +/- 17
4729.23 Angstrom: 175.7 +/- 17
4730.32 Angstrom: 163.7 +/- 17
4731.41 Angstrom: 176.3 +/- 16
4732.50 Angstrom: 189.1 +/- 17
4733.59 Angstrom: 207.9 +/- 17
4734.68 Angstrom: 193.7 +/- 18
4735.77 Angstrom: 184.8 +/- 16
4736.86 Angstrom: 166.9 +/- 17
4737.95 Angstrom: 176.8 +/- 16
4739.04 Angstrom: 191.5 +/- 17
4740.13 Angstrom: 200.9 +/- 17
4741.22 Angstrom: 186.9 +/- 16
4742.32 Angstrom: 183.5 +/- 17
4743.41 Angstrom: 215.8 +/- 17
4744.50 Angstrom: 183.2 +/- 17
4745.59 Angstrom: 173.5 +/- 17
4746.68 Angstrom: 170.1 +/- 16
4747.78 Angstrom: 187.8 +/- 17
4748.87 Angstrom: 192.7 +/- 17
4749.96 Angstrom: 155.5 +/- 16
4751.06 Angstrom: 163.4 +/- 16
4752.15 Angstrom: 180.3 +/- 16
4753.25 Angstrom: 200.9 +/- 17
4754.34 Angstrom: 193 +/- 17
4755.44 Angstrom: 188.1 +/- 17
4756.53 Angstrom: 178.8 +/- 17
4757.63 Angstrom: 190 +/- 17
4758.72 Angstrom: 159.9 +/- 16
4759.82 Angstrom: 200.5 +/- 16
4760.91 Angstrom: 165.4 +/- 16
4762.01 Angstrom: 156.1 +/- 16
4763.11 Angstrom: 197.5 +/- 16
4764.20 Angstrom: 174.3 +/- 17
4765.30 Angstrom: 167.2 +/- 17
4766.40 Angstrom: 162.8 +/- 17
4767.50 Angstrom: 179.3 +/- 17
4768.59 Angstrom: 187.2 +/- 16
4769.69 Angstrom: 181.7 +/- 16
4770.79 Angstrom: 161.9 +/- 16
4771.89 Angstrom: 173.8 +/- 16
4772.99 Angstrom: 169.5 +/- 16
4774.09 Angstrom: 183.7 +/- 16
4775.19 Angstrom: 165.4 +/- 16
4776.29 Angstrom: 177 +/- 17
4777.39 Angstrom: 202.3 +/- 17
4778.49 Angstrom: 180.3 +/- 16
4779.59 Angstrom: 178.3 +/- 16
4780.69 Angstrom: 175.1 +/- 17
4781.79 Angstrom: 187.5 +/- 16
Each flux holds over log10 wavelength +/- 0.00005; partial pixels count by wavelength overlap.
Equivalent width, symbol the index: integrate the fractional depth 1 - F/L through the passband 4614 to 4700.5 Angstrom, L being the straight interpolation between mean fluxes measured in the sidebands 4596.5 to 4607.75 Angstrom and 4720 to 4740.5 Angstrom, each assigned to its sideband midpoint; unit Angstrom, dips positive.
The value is 2.4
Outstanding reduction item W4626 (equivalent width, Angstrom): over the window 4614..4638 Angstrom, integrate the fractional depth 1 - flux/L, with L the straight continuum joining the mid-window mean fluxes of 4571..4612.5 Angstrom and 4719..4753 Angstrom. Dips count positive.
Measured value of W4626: 0.6 Angstrom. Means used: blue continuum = 180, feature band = 176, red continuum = 181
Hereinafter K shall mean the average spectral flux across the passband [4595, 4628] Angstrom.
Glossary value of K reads 182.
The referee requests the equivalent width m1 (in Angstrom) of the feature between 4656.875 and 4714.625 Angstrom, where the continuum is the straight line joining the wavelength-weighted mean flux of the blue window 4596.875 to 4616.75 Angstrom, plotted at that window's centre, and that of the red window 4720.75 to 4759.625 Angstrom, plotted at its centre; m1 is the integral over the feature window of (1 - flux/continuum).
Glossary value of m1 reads 1.1 Angstrom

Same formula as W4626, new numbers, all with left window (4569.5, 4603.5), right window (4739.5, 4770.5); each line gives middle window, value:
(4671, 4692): 0.1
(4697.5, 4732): 0.4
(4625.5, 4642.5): 0.4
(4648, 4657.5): -0.6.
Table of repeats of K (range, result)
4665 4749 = 179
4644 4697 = 182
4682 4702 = 178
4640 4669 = 183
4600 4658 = 180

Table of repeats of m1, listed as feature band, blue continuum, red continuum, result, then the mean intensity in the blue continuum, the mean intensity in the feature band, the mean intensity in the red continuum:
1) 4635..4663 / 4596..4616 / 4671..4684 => -0.86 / 184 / 187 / 179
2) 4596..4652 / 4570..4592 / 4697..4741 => -0.89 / 176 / 180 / 180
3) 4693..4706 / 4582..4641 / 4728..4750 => 0.19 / 177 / 179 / 184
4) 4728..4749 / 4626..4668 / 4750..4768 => -0.74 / 181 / 185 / 178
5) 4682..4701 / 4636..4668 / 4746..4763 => 0.57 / 184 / 177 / 179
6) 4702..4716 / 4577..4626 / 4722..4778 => 0.34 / 179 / 175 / 180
